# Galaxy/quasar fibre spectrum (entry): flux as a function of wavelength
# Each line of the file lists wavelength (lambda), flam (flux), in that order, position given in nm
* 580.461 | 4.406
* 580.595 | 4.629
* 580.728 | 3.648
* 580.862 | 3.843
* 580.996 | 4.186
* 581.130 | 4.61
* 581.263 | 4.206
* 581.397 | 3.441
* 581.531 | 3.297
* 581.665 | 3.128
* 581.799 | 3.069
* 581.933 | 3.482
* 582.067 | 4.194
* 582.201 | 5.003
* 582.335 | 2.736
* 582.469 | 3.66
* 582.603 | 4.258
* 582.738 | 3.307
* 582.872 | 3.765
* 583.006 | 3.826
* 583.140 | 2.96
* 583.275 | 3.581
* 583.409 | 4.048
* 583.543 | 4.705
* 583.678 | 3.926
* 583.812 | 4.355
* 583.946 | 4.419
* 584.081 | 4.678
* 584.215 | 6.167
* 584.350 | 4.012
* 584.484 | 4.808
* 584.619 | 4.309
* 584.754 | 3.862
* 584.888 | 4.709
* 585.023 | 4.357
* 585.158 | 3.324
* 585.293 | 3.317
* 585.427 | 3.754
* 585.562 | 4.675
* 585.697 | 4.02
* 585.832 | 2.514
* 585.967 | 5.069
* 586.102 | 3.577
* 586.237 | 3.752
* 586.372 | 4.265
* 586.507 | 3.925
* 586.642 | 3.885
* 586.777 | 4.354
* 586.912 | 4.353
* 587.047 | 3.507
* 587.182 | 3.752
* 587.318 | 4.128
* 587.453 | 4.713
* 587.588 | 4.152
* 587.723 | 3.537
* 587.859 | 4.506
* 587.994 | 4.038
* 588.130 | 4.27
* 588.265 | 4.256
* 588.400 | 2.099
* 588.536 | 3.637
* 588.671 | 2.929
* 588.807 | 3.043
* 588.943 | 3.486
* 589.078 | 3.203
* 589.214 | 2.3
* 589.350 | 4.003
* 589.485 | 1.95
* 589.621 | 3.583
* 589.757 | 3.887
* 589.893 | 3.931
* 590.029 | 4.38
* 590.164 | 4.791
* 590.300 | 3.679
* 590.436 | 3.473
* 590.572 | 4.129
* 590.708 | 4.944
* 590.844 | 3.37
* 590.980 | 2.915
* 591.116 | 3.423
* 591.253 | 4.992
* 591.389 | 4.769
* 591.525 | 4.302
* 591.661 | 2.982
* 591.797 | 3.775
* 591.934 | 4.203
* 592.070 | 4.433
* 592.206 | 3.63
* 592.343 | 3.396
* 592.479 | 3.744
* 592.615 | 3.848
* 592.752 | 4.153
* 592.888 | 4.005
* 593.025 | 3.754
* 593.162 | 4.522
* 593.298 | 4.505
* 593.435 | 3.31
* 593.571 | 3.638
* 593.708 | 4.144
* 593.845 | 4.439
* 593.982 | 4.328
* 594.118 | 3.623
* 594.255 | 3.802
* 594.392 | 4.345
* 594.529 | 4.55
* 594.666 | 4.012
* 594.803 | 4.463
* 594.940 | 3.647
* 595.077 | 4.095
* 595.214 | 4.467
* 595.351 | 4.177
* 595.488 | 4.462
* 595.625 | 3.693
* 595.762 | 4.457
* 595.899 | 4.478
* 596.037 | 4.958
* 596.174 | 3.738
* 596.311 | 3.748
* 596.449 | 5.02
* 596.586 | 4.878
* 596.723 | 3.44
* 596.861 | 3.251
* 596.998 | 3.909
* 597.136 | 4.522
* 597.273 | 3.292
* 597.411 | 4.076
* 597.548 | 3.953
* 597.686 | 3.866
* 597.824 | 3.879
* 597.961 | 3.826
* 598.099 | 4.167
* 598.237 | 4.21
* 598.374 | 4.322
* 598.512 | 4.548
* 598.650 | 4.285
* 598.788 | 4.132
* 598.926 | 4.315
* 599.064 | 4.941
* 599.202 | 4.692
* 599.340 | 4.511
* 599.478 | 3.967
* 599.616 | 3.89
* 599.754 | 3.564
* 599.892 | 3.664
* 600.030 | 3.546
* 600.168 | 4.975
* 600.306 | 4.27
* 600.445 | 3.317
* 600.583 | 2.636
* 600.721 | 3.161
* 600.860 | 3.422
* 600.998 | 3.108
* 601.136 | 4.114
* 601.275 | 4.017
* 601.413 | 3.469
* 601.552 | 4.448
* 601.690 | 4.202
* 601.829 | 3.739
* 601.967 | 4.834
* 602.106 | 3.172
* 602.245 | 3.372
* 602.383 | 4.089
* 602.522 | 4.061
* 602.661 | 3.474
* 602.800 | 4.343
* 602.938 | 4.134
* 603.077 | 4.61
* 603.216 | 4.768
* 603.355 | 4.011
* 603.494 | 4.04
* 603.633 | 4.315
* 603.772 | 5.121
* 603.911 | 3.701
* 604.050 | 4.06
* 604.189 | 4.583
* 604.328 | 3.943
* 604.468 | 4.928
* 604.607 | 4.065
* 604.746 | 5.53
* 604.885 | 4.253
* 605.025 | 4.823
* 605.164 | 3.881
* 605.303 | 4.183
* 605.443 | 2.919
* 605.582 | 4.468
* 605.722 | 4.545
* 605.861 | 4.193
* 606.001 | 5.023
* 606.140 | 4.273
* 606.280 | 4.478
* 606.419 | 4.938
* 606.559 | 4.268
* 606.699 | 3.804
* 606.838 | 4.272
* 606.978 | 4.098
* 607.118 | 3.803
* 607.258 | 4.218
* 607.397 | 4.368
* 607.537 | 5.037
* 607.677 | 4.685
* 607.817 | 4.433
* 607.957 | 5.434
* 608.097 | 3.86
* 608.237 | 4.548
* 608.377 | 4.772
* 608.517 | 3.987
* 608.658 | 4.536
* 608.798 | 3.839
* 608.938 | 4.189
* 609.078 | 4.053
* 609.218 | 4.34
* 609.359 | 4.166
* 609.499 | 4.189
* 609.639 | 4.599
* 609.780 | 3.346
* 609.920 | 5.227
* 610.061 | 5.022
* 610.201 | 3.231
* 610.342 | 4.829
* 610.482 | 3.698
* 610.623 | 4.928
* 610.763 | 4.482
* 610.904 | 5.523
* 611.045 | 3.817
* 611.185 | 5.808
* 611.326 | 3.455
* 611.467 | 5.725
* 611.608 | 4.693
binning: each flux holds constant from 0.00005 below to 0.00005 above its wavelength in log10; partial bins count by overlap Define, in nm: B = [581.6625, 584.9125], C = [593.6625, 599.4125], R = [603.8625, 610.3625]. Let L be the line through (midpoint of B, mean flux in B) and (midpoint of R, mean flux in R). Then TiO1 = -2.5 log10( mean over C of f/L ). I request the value 0.01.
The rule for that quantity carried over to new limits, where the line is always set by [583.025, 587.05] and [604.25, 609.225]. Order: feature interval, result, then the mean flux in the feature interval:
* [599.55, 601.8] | 0.15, 3.74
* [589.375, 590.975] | 0.10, 3.8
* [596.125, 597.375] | 0.07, 3.98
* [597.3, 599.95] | 0.03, 4.14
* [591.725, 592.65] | 0.09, 3.86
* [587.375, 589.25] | 0.15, 3.61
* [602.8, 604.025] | 0.00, 4.33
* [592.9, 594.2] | 0.05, 4.03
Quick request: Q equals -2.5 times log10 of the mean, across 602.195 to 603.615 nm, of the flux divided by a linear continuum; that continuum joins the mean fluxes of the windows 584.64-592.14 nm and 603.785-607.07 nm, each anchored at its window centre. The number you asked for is 0.04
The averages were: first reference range 3.84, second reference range 4.32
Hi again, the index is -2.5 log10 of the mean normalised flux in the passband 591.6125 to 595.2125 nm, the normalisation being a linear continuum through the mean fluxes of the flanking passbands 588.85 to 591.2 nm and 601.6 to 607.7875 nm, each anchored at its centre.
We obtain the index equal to -0.06 mag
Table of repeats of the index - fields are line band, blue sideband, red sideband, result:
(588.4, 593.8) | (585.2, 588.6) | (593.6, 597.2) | 0.08 mag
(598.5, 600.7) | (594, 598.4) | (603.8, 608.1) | 0.04 mag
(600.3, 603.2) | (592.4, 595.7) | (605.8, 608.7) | 0.12 mag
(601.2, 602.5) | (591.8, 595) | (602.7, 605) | 0.10 mag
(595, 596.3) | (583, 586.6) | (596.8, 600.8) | -0.06 mag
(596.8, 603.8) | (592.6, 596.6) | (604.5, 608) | 0.07 mag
